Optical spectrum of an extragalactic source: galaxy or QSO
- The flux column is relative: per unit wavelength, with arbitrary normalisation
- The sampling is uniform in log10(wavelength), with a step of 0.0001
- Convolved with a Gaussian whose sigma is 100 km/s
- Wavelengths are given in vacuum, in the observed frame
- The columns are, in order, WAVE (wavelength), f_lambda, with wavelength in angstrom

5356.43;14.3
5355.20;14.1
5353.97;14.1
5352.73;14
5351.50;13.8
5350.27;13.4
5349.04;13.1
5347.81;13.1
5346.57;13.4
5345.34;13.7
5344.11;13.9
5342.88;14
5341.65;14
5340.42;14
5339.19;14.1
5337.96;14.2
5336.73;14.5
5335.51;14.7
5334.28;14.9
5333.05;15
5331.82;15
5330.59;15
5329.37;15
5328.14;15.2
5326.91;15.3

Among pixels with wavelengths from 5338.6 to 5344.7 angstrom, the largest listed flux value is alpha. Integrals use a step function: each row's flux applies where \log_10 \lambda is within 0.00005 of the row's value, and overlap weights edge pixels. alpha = 14.1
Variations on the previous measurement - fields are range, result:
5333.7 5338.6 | 14.9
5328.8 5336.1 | 15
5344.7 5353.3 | 14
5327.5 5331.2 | 15.2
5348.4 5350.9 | 13.4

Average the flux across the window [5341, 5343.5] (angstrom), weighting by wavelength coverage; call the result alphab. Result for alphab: 14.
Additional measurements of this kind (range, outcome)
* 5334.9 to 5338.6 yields 14.5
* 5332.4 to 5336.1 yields 14.8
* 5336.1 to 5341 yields 14.2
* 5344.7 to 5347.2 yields 13.5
